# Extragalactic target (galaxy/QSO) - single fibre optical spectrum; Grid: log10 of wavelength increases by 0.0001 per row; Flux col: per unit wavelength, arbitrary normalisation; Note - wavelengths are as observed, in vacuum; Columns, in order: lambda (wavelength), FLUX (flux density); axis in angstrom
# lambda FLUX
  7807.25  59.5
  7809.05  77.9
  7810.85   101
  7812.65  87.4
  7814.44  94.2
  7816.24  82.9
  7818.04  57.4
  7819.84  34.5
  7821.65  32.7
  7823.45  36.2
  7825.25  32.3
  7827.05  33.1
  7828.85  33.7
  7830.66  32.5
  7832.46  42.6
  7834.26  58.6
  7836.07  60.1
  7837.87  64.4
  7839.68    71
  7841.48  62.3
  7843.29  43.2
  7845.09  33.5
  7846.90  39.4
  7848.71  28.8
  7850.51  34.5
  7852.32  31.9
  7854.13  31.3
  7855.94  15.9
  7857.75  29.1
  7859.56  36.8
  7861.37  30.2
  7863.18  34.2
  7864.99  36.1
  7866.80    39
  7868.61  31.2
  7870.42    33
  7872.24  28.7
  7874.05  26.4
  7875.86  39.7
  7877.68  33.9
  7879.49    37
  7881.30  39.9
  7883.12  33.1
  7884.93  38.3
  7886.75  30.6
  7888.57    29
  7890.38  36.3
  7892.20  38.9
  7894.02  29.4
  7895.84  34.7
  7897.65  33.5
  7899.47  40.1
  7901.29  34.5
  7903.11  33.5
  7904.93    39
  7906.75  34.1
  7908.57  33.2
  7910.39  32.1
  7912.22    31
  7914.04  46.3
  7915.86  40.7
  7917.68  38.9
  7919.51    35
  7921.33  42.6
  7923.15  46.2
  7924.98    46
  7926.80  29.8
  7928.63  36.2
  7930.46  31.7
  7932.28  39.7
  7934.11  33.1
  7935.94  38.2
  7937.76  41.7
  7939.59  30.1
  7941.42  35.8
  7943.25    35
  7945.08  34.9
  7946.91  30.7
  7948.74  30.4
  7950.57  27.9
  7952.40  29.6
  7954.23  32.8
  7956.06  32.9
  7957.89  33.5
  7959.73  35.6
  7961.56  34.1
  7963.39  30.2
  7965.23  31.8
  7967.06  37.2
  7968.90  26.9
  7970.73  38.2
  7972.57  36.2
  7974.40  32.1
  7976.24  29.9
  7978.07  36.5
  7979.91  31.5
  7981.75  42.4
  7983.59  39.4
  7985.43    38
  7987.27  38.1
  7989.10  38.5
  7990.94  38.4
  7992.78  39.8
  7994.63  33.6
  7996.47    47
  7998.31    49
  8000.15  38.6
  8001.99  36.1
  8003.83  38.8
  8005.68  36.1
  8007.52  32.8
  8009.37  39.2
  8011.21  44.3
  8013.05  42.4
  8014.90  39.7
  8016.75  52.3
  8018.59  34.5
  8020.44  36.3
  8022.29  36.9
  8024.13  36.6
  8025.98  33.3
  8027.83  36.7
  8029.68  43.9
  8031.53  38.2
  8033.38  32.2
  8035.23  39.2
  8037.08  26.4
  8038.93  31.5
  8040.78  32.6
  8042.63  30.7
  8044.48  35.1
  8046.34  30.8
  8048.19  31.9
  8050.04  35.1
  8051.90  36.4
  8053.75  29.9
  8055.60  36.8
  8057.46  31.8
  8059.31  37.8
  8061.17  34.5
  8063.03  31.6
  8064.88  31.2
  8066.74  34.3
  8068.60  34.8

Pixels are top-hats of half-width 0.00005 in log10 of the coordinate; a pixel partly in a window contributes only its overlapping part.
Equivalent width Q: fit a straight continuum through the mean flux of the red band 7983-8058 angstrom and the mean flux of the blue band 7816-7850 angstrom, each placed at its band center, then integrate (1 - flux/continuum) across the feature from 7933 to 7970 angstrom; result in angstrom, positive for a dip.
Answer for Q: 6.4 angstrom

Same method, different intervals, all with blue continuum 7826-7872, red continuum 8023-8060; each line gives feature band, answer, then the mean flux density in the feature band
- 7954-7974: 1.5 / 33.6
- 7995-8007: -1.7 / 40.3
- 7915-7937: -0.5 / 38.2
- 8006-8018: -2.1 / 41.3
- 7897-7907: 0.5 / 35.9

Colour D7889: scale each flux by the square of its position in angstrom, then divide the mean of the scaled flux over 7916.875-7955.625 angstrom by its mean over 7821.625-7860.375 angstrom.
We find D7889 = 0.90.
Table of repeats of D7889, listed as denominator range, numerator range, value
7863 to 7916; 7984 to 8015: 1.16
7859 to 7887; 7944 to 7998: 1.04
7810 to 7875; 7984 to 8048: 0.88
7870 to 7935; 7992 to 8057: 1.06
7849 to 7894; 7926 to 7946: 1.08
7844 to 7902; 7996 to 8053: 1.15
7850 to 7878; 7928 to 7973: 1.08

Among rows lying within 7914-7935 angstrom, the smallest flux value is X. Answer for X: 29.8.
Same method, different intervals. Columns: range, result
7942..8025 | 26.9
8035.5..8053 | 26.4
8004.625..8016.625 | 32.8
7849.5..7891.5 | 15.9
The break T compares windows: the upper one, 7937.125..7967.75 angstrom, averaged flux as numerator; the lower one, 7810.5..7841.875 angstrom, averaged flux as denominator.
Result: 0.59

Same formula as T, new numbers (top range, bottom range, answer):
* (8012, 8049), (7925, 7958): 1.06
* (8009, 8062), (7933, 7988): 1.06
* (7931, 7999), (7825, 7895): 0.94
